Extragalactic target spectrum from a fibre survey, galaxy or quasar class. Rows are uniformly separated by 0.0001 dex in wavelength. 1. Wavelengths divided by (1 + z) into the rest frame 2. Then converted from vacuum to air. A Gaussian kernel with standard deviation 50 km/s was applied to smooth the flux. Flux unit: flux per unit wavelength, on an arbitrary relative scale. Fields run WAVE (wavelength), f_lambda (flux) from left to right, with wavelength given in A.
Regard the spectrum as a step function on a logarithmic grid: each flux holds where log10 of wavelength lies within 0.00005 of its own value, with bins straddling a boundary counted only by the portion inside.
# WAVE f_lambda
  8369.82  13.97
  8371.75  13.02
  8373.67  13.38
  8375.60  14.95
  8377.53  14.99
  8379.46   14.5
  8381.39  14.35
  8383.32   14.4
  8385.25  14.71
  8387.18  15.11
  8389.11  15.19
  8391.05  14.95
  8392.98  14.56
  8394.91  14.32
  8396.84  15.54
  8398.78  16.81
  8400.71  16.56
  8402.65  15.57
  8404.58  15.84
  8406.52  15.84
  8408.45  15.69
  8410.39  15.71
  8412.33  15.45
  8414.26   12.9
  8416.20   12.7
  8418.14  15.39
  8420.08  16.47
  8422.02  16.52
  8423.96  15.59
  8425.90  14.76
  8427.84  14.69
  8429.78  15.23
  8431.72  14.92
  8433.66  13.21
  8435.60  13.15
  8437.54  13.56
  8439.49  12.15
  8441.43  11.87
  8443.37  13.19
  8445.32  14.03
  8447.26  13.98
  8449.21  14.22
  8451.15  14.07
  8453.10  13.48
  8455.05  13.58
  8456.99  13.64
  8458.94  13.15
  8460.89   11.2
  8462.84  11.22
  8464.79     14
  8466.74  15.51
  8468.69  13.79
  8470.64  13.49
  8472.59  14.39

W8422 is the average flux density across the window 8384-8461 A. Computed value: 14.5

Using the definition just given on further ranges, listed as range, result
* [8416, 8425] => 15.5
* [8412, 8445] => 14.2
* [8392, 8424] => 15.4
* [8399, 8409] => 16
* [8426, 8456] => 13.7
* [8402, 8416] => 15.1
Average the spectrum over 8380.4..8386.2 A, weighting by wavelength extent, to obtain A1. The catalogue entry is 14.5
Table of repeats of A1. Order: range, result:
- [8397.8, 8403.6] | 16.3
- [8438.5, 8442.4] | 12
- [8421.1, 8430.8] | 15.4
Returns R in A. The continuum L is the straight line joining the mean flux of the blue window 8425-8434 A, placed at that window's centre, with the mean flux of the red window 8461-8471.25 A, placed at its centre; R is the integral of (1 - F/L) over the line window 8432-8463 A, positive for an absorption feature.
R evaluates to 1.9 A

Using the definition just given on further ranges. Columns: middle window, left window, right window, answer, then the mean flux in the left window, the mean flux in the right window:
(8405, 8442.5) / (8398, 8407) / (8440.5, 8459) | 1.12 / 16.1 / 13.5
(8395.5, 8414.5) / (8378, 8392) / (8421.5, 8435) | -1.10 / 14.7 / 14.9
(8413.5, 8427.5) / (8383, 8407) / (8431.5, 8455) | -0.58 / 15.4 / 13.4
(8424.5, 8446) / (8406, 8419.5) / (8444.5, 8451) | 0.93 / 14.8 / 14.1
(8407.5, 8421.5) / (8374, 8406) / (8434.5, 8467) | -0.58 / 15.1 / 13.2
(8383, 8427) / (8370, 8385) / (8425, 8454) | -3.84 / 14.2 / 13.8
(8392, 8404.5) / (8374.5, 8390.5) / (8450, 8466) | -1.02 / 14.8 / 13.1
